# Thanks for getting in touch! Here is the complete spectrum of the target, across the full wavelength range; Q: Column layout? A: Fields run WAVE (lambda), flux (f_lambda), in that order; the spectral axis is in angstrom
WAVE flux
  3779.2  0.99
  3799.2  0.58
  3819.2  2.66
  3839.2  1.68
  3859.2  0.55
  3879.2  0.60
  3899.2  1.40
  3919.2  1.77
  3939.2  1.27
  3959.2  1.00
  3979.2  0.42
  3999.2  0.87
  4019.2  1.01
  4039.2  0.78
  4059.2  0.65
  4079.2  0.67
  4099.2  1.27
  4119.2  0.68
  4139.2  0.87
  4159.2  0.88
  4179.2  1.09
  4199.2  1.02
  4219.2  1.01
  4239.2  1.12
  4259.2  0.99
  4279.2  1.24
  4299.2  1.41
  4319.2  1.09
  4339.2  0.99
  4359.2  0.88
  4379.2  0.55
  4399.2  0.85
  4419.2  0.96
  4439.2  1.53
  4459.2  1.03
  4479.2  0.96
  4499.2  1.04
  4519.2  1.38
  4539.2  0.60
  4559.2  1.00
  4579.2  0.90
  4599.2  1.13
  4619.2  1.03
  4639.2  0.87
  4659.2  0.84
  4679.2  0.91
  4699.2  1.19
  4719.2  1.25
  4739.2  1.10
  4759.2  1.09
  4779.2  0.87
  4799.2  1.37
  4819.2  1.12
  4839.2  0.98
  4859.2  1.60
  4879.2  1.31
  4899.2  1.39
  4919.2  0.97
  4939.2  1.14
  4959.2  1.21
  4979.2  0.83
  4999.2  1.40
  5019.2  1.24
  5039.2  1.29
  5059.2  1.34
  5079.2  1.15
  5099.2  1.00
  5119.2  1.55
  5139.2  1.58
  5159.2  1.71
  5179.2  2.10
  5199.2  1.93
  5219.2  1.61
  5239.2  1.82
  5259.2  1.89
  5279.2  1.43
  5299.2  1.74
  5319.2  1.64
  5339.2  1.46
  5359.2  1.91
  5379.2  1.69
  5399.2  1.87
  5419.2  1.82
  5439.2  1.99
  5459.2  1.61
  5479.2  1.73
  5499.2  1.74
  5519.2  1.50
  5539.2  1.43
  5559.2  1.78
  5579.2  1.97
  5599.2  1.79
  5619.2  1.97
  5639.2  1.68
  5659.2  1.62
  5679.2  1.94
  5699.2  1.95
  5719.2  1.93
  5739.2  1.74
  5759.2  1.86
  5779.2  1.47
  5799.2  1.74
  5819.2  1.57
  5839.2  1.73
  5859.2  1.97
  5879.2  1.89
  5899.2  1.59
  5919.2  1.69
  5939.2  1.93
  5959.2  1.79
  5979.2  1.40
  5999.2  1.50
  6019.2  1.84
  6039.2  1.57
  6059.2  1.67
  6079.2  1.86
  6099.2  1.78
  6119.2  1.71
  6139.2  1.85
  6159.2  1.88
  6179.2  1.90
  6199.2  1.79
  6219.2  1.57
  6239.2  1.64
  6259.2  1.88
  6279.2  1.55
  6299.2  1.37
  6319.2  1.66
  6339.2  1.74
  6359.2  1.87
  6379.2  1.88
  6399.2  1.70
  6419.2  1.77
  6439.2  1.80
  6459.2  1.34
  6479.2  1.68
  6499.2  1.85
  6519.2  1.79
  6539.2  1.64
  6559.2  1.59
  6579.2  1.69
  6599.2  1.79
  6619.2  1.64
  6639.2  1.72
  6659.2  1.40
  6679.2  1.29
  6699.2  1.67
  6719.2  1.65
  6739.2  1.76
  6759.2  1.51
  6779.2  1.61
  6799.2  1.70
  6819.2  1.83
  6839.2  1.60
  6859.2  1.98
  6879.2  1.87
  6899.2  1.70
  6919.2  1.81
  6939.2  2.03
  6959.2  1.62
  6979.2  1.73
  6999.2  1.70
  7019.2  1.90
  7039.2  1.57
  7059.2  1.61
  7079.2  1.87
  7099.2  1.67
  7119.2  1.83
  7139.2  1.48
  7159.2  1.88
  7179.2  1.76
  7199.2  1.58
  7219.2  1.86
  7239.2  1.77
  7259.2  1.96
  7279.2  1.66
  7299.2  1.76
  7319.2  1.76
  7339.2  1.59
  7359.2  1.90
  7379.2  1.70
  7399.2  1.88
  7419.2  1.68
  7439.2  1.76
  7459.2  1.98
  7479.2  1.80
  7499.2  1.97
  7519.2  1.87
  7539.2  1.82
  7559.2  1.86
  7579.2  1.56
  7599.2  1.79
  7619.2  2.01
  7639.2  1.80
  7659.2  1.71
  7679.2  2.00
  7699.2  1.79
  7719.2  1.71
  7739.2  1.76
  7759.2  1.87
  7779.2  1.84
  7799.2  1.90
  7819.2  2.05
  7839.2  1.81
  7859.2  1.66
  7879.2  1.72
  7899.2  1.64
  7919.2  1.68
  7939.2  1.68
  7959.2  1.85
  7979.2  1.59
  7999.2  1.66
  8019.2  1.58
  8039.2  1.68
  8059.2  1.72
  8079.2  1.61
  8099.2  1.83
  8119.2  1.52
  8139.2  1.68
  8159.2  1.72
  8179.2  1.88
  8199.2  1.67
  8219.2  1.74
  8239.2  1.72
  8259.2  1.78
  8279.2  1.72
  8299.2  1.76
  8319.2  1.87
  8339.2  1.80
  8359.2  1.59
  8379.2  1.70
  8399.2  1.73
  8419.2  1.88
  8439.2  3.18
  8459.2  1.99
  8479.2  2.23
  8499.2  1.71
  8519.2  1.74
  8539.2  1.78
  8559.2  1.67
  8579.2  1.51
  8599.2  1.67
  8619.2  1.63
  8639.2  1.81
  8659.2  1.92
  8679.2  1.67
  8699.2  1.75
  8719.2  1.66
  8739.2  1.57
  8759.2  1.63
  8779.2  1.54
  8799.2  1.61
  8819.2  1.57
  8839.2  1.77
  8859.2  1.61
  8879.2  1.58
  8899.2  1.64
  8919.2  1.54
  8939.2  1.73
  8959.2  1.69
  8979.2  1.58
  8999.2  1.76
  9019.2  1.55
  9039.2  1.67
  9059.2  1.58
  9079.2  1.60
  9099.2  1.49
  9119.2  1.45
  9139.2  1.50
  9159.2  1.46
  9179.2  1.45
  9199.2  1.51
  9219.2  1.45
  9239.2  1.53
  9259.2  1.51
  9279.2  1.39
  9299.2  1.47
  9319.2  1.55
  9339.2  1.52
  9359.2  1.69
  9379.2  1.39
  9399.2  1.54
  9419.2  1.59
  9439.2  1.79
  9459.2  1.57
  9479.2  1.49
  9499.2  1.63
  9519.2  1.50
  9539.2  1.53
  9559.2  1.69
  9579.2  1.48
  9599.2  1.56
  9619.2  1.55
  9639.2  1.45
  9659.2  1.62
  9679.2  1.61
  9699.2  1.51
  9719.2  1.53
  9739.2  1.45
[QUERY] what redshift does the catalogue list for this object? 0.29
